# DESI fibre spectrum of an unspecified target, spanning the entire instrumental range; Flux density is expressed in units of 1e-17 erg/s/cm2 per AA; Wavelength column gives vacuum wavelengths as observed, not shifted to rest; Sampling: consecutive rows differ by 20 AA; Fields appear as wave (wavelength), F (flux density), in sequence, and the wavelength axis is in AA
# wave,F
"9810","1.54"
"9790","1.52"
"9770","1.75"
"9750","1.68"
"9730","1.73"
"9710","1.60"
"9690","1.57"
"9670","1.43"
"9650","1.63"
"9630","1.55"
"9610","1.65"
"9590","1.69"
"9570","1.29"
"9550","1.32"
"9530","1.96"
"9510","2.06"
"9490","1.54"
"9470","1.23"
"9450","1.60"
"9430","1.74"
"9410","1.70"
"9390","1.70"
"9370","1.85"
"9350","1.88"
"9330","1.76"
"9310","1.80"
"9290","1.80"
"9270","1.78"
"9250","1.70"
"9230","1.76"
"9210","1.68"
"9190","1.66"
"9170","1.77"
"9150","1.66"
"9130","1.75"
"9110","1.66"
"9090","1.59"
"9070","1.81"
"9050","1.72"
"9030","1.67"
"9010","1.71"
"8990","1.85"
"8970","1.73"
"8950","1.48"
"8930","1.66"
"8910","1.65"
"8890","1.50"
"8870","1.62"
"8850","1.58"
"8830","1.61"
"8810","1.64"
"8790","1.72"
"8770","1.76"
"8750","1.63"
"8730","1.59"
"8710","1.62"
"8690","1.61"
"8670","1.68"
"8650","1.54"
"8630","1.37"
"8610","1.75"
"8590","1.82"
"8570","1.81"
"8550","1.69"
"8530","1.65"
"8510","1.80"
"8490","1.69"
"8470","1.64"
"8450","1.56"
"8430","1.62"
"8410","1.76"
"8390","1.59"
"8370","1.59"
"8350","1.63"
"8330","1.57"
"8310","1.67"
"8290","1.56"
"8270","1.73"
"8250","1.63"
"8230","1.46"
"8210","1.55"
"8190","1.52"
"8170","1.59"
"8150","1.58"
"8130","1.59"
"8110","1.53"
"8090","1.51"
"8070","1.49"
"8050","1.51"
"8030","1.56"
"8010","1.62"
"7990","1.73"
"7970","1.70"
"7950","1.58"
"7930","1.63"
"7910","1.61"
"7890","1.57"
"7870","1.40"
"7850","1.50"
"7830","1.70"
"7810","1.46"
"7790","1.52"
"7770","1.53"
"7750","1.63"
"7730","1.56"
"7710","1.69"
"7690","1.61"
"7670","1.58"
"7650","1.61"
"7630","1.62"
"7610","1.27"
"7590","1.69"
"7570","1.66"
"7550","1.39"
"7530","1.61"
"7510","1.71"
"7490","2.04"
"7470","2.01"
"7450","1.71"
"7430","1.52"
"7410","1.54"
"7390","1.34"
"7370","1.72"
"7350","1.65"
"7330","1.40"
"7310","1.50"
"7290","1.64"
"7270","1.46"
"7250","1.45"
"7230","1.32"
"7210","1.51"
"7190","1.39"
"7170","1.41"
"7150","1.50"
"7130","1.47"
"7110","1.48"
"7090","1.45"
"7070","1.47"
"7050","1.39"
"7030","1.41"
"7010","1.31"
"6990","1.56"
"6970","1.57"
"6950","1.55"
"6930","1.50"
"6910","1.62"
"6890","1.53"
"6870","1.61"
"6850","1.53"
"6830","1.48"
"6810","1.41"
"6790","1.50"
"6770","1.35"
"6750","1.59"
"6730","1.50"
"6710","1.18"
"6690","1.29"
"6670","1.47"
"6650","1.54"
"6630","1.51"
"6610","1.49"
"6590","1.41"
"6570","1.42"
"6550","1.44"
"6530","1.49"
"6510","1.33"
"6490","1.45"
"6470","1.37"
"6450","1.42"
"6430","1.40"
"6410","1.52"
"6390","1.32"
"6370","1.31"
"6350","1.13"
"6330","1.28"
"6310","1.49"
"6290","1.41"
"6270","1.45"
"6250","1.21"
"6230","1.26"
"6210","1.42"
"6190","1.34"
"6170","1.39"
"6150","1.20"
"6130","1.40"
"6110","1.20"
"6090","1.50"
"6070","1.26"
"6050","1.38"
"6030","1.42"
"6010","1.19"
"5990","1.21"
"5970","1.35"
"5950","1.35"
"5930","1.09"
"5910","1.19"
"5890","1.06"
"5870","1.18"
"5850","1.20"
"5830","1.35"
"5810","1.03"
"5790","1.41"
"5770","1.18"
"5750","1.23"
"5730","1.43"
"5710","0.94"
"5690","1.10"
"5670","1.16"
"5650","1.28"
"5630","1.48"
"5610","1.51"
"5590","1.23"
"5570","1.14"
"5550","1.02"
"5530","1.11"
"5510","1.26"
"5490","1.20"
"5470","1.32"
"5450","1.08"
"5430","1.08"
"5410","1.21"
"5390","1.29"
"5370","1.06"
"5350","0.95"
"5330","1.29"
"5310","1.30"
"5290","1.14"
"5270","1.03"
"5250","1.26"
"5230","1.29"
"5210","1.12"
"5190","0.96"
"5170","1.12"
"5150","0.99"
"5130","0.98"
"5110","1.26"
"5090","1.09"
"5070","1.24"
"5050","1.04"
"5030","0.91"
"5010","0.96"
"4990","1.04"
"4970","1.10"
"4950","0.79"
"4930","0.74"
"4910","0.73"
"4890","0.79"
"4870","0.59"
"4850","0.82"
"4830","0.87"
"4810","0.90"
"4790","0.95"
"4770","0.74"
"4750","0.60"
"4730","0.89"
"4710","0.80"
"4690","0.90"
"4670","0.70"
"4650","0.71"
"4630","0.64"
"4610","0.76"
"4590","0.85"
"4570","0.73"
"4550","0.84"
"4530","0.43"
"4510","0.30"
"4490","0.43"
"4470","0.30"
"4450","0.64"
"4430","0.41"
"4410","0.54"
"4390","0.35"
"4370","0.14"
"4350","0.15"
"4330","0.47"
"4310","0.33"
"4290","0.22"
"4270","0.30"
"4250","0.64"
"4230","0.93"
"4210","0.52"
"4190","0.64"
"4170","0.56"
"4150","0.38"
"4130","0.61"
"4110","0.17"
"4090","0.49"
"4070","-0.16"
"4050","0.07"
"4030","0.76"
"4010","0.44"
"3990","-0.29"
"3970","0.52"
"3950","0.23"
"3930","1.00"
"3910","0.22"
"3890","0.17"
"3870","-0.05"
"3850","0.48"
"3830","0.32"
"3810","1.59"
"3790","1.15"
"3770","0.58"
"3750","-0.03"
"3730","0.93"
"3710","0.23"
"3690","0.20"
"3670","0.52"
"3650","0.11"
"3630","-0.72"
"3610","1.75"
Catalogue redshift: 0.138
